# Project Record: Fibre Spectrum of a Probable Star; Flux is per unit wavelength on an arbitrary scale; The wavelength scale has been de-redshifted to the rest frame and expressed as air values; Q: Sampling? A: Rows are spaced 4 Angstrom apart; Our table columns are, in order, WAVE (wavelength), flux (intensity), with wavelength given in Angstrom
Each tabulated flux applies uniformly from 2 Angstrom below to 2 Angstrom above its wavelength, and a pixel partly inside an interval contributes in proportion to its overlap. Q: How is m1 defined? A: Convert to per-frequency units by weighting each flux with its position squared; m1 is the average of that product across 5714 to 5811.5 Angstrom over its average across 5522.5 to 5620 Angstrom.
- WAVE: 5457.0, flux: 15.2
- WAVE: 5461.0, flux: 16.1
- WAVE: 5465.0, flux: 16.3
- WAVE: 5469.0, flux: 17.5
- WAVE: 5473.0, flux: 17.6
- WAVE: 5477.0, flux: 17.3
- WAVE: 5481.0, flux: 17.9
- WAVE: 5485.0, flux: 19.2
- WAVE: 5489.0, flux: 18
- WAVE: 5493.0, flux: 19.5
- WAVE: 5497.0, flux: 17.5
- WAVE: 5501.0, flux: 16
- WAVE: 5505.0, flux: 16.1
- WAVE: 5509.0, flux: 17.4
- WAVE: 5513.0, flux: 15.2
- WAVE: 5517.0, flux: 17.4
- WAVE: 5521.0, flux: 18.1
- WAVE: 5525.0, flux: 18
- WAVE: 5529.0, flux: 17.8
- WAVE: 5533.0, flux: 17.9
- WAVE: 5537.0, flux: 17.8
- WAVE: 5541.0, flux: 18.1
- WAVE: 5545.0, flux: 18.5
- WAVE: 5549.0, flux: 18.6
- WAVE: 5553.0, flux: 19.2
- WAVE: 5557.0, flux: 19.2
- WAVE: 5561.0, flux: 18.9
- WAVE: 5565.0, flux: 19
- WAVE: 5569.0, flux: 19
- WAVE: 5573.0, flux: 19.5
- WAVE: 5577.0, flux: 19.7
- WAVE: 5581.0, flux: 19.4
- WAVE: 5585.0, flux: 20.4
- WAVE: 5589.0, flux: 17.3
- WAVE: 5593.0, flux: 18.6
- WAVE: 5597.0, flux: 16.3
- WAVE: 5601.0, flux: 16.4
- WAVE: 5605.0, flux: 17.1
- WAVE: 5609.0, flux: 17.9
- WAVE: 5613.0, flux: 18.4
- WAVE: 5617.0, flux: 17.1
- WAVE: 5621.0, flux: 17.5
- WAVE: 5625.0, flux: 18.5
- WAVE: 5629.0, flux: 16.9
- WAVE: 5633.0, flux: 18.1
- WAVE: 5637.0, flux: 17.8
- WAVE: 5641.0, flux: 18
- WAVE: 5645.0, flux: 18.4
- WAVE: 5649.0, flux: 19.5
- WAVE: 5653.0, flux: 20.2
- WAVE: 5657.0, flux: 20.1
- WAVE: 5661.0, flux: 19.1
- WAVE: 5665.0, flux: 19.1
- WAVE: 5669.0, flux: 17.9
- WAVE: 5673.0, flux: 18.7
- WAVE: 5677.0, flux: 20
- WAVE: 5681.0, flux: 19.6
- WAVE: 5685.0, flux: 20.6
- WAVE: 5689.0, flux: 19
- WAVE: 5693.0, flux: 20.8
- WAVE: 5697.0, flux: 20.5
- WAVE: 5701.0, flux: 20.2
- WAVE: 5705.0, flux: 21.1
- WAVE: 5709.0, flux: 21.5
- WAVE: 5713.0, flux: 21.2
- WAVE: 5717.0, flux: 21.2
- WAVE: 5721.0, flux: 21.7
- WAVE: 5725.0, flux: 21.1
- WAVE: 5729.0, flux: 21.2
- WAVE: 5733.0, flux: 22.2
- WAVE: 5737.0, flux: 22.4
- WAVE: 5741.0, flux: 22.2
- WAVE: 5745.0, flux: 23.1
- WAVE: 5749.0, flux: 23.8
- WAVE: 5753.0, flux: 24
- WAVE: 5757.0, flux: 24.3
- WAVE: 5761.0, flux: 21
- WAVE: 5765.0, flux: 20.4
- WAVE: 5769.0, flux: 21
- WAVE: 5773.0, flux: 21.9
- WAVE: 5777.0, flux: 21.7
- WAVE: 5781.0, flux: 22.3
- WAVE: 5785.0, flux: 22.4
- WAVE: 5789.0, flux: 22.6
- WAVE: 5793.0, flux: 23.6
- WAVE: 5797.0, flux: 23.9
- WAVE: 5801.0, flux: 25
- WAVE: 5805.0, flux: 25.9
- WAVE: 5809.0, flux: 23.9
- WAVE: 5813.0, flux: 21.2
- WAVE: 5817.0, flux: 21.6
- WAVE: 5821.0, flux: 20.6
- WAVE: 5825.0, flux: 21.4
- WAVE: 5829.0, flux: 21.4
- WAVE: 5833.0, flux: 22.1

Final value 1.32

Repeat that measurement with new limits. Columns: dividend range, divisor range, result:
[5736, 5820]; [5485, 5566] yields 1.39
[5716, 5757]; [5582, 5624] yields 1.32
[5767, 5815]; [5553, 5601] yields 1.32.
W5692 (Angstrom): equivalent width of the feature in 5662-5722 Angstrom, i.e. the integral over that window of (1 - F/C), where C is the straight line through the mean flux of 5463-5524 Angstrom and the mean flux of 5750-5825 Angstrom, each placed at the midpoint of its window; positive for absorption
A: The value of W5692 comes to 2.2 Angstrom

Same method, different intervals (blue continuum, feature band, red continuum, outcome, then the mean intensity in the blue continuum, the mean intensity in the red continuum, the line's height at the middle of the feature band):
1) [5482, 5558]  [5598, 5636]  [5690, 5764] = 4.22 Angstrom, 17.9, 21.8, 19.7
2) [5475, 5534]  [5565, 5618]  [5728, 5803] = 2.55 Angstrom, 17.5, 22.6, 19.2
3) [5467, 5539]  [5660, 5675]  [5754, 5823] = 1.30 Angstrom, 17.6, 22.6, 20.4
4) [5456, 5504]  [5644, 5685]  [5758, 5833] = 1.87 Angstrom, 17.4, 22.3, 20.3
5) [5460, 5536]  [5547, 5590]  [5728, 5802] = -0.83 Angstrom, 17.4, 22.6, 18.8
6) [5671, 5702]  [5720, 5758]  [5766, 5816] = -2.07 Angstrom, 19.9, 22.9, 21.4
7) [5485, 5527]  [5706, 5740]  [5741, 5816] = 0.28 Angstrom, 17.4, 22.9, 21.7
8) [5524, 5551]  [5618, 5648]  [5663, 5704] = 1.91 Angstrom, 18.1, 19.7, 19.1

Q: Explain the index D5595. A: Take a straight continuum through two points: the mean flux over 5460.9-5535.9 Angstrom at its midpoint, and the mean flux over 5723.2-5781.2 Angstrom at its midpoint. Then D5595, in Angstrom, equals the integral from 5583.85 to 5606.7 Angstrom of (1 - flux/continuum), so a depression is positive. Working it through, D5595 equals 2.0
